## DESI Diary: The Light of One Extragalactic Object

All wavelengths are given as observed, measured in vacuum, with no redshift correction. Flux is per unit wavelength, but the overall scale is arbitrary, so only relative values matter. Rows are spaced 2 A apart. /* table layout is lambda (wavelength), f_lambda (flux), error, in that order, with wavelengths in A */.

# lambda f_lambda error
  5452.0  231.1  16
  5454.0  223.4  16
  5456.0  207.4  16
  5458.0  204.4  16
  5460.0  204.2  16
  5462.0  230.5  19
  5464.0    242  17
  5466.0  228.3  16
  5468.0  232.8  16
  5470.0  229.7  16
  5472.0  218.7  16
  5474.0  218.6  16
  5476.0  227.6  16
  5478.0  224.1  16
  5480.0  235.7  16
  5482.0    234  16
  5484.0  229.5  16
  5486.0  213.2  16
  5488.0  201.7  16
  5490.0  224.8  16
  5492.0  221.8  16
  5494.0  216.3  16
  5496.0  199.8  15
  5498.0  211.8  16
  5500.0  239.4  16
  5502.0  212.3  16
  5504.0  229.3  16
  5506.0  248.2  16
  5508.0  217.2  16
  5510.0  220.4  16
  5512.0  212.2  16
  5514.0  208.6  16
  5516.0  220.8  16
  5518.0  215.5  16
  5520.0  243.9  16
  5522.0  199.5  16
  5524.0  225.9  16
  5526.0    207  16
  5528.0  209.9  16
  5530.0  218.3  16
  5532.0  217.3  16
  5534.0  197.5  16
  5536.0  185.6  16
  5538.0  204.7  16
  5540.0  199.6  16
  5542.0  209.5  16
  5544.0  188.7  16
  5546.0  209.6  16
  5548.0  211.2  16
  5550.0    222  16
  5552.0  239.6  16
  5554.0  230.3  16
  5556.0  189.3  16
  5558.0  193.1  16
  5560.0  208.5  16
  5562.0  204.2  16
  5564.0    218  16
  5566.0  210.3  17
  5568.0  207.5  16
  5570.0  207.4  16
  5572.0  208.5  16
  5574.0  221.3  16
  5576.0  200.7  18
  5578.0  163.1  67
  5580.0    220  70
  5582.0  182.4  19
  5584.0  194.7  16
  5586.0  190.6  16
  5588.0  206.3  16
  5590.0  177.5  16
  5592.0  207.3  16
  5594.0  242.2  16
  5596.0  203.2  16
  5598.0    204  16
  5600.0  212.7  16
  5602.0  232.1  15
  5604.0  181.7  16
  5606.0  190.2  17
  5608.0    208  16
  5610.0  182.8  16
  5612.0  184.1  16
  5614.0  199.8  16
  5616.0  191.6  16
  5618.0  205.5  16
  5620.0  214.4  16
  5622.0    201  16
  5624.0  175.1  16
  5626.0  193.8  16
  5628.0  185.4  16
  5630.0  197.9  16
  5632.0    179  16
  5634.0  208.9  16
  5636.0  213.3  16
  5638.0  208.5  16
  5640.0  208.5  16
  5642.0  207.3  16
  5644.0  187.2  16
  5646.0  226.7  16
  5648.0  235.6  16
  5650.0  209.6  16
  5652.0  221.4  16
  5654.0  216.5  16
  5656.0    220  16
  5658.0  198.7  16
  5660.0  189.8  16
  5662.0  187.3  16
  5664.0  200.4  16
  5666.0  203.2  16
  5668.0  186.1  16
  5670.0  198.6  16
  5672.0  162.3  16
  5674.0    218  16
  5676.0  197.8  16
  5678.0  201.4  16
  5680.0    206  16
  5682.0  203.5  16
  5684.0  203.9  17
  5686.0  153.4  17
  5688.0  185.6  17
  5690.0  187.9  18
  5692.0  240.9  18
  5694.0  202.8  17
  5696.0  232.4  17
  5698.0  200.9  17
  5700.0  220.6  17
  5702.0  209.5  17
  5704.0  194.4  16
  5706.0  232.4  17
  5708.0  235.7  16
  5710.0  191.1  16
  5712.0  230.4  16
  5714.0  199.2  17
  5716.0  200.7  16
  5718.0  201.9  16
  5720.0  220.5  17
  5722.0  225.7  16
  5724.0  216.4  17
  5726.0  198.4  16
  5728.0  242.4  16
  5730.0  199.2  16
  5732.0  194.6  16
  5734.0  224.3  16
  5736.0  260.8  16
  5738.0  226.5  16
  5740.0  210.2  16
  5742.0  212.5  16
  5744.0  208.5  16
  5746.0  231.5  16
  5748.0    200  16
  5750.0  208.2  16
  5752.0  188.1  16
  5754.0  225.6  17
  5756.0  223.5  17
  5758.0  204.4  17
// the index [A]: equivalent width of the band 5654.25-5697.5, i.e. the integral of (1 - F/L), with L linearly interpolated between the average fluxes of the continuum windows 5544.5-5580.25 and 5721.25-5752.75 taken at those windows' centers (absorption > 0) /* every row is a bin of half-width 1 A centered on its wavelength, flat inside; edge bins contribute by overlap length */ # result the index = 2.8 A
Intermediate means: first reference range 209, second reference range 216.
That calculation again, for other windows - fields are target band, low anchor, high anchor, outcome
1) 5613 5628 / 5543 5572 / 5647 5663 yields 1.0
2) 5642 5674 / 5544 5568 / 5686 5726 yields 1.1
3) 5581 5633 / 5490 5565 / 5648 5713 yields 2.8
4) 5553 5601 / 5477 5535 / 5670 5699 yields 1.6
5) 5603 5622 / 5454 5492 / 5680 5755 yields 1.8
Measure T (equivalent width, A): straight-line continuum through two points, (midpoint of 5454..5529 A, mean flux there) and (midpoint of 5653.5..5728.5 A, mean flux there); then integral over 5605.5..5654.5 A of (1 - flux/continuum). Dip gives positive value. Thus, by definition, 1.86 A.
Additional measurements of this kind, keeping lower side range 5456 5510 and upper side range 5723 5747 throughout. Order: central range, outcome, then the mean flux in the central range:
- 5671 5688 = 2.1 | 193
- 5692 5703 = 0.2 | 216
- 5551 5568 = 0.8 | 211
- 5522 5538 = 1.0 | 208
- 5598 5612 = 1.3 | 200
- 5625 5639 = 1.4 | 198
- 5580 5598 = 1.6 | 202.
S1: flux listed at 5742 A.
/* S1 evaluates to 212.5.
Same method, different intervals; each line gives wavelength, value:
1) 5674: 218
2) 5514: 208.6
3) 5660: 189.8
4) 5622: 201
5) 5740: 210.2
